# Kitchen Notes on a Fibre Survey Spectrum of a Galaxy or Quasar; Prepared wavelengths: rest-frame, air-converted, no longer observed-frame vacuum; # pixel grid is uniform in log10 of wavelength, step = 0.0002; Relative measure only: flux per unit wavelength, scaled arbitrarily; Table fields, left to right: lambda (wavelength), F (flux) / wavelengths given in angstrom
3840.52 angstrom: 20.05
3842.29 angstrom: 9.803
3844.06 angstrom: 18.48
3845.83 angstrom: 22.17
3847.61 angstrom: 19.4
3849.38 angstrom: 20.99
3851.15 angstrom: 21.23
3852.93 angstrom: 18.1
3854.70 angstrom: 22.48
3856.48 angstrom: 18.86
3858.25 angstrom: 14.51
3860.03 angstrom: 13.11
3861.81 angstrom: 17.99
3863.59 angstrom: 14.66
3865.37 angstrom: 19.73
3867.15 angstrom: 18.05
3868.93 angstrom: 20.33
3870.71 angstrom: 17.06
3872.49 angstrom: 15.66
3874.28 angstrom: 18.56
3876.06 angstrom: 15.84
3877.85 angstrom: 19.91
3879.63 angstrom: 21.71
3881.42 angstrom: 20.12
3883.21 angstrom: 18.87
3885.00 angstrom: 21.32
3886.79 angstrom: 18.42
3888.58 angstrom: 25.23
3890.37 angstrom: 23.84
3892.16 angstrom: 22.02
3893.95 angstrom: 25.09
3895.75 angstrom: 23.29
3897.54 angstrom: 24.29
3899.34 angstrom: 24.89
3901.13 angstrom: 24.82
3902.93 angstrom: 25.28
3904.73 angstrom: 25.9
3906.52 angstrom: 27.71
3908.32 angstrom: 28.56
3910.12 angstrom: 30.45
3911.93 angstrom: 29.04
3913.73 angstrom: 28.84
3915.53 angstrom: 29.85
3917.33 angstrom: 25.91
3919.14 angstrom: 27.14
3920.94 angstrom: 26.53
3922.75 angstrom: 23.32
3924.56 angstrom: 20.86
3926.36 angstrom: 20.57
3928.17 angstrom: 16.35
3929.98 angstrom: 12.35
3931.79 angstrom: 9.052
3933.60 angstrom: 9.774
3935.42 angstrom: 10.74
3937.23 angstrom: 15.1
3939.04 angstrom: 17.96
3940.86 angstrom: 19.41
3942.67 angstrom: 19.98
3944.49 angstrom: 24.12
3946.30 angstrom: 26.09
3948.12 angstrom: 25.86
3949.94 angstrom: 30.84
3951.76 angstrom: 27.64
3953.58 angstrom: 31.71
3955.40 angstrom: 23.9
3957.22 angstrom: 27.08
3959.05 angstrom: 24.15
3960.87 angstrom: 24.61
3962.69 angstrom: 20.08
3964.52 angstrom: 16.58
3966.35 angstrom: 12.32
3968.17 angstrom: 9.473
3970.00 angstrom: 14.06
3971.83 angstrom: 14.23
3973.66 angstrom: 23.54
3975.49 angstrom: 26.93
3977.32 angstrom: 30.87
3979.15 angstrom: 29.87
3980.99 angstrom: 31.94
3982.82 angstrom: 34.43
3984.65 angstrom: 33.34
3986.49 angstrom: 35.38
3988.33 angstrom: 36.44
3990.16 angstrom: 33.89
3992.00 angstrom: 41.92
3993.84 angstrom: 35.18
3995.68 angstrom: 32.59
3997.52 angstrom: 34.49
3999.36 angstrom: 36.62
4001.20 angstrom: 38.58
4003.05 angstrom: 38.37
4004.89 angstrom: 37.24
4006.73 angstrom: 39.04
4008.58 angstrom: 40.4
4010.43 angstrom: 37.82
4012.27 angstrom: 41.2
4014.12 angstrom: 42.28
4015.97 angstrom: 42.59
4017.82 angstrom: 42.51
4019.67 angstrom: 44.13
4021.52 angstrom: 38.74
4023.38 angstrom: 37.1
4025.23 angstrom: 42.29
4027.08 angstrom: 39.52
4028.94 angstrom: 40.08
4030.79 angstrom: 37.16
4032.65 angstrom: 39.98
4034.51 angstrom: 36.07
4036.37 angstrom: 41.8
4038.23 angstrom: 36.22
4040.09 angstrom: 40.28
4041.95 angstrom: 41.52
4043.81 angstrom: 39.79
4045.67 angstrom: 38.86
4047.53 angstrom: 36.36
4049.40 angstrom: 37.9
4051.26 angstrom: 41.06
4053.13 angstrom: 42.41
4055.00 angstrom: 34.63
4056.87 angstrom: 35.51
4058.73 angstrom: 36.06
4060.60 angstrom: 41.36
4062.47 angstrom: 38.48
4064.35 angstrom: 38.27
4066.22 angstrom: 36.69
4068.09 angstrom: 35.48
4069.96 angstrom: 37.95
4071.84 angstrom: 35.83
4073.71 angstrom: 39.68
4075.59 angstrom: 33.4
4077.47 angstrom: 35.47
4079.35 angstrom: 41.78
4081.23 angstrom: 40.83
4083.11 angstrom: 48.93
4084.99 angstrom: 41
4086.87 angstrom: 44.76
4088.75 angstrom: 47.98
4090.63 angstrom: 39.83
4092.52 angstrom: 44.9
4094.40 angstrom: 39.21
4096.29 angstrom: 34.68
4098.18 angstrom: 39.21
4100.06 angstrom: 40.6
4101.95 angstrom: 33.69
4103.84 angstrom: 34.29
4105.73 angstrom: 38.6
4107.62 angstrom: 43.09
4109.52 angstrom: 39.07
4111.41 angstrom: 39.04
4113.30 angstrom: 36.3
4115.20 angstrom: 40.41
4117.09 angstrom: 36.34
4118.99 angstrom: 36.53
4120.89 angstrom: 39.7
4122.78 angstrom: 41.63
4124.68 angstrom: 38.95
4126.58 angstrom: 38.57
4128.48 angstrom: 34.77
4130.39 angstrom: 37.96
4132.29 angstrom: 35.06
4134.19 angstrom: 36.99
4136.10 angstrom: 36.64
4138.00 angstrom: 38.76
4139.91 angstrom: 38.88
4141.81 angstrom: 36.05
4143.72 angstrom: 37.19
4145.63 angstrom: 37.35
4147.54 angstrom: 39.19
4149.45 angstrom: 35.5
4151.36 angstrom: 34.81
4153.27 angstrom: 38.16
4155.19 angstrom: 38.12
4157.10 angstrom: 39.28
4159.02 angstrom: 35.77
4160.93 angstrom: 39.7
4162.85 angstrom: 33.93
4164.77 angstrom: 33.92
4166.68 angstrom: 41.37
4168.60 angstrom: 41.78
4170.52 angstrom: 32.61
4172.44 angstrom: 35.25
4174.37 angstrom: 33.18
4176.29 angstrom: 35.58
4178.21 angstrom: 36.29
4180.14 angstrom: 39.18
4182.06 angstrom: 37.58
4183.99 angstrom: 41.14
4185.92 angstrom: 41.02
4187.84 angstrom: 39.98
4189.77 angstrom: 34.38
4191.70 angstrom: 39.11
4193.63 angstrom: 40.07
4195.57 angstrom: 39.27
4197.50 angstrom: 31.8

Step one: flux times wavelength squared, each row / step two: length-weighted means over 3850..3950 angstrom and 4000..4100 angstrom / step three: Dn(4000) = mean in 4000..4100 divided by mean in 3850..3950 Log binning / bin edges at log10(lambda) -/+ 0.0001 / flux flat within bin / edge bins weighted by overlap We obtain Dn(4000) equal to 2.01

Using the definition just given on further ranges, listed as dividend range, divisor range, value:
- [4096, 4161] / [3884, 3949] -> 1.87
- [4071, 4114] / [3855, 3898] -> 2.26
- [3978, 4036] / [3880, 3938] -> 1.78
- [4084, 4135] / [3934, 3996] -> 1.66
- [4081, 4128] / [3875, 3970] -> 1.97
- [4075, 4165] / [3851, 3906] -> 2.13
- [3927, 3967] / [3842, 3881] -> 1.16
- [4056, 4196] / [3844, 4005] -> 1.78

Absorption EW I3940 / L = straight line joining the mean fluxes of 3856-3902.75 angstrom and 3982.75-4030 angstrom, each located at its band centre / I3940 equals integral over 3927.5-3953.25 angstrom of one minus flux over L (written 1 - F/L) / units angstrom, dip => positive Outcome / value 8.74 angstrom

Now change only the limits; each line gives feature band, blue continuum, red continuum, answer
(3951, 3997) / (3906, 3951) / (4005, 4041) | 5.9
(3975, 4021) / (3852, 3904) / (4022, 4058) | -3.7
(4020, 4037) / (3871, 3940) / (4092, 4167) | -4.9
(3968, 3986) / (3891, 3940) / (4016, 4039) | 3.6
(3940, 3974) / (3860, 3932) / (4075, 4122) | 6.7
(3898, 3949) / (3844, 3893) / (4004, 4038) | 7.5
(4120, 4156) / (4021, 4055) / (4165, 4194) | 0.6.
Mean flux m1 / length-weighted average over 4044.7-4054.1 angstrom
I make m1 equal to 39.3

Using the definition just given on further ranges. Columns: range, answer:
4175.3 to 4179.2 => 35.9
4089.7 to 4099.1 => 39.5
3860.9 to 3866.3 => 17.4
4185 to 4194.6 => 38.9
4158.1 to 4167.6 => 37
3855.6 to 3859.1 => 16.7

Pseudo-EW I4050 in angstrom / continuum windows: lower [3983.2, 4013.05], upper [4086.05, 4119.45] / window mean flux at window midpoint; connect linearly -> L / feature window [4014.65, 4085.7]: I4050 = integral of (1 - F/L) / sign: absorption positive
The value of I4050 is -1.9 angstrom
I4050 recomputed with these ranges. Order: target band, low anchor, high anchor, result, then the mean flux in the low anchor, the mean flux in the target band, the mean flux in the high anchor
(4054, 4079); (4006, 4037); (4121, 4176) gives 1.37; 40.1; 37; 37.2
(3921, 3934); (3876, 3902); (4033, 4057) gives 4.56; 22.2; 17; 38.8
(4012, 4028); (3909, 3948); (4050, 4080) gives -4.41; 21.2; 41.1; 37.7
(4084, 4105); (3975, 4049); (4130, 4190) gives -1.43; 37.7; 40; 37.3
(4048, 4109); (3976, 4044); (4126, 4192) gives -2.59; 37.8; 39.1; 37.3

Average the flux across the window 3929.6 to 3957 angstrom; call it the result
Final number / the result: 20.6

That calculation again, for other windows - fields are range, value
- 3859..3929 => 22.3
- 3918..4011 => 26.1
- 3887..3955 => 23.2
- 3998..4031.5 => 39.7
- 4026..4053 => 39.2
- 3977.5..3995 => 34.5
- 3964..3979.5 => 19.5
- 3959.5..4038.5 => 33.5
